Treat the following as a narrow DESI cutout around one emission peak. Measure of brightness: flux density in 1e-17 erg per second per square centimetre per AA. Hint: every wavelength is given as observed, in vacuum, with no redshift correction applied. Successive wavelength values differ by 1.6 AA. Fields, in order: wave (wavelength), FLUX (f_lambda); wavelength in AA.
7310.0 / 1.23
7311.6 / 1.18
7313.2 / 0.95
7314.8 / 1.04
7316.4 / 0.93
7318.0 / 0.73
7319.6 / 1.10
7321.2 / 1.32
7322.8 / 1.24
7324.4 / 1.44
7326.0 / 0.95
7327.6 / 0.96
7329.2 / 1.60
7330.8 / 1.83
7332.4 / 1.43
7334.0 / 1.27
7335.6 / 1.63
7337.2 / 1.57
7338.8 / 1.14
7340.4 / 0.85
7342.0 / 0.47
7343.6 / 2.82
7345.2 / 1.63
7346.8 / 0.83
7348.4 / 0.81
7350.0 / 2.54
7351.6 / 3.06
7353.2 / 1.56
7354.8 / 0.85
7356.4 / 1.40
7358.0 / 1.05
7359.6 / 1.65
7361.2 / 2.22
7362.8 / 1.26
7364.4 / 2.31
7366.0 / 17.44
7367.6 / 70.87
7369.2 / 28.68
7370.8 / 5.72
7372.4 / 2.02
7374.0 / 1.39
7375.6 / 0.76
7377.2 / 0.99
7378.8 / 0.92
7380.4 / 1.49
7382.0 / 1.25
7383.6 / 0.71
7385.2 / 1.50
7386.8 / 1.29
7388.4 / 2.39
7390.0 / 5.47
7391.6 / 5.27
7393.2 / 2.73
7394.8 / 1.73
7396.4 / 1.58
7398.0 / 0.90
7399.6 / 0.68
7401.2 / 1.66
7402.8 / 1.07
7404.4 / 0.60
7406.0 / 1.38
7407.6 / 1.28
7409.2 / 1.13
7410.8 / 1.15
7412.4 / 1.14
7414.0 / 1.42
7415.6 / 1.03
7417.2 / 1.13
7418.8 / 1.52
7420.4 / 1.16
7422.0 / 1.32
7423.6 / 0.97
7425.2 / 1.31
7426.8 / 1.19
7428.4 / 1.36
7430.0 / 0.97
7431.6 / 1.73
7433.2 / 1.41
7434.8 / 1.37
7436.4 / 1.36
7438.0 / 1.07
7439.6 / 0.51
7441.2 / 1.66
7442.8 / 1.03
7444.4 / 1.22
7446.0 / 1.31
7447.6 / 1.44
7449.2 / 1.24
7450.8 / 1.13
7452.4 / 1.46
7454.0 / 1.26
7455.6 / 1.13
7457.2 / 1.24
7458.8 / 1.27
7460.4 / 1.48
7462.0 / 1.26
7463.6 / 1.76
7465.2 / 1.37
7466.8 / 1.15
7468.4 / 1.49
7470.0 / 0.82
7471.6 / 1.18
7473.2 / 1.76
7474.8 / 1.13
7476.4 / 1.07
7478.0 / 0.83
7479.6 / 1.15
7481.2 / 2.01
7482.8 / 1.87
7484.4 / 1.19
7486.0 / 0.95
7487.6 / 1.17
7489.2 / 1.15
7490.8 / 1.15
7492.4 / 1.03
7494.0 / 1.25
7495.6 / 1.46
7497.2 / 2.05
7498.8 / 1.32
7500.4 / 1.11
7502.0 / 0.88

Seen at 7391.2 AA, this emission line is [N II] 6583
